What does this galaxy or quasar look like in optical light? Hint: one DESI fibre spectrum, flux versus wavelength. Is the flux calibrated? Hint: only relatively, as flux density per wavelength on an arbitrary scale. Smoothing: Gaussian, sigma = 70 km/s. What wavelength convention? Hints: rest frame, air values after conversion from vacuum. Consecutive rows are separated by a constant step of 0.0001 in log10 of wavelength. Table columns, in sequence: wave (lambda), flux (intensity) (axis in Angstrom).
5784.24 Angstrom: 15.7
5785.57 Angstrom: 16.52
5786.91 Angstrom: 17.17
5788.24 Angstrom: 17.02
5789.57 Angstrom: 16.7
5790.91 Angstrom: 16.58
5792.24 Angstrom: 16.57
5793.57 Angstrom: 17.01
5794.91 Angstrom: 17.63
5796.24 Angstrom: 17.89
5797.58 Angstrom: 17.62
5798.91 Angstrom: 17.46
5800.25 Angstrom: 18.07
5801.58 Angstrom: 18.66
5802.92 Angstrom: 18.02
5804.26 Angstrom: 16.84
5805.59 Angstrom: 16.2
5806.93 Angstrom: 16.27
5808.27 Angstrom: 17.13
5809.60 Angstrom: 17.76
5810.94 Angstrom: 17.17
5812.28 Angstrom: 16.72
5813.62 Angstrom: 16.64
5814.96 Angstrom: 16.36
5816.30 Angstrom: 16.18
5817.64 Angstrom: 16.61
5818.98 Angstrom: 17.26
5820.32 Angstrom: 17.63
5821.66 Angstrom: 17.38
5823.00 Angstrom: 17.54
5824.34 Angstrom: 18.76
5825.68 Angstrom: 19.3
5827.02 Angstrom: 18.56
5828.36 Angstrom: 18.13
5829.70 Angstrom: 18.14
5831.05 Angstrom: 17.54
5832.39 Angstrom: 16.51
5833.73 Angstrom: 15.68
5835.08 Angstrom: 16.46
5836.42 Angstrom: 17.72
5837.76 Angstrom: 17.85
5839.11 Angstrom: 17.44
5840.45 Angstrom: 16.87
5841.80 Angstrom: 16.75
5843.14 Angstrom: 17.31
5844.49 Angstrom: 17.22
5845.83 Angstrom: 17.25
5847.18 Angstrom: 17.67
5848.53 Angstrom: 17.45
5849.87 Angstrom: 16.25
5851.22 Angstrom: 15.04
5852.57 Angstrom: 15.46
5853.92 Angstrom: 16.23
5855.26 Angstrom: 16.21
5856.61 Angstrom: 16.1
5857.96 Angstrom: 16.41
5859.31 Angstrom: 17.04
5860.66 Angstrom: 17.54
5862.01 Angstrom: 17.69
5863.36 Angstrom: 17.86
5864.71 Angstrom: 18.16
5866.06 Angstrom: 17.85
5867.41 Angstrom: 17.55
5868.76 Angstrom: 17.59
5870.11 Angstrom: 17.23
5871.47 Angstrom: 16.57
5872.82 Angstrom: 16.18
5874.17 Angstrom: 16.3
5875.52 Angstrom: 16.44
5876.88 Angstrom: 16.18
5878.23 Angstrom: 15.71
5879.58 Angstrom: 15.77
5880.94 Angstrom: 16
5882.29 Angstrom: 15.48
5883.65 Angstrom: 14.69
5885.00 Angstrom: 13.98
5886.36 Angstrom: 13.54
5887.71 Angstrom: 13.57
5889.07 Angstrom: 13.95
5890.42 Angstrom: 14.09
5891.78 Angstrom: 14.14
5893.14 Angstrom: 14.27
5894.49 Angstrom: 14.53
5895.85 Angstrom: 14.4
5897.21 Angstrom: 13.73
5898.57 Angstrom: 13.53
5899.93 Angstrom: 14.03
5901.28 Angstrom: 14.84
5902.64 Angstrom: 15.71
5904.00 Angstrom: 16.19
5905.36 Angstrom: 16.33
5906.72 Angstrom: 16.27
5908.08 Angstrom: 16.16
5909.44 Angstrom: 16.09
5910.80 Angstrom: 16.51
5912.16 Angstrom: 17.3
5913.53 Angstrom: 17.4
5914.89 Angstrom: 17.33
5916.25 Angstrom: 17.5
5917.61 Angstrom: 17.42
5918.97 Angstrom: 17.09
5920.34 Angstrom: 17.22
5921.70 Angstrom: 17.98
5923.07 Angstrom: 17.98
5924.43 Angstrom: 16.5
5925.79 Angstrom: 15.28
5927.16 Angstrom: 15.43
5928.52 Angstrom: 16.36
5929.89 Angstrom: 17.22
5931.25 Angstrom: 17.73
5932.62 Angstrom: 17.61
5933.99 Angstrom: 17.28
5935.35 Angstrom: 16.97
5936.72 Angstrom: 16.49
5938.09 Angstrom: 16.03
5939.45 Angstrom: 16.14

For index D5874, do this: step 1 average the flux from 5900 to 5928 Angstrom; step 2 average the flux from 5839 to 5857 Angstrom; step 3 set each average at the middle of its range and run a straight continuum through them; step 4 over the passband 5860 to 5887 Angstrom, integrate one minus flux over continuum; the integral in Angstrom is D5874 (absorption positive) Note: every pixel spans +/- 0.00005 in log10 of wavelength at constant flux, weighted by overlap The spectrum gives 0.3 Angstrom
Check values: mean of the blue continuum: 16.6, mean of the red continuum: 16.6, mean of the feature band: 16.4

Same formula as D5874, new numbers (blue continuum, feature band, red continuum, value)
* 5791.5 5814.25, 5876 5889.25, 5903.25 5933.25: 1.59 Angstrom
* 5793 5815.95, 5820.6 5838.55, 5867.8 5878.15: -0.68 Angstrom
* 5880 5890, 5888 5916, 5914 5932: 0.52 Angstrom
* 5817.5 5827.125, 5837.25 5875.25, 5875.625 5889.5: -1.69 Angstrom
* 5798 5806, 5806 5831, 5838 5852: -0.10 Angstrom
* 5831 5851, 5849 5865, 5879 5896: -0.51 Angstrom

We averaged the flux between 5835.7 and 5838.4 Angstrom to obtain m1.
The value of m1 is 17.8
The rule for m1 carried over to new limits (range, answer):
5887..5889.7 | 13.8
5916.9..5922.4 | 17.4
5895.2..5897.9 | 14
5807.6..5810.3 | 17.5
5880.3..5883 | 15.7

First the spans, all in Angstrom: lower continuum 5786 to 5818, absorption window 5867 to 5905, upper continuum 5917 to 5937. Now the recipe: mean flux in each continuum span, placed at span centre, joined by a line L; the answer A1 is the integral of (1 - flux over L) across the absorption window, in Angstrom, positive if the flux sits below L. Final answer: 4.02 Angstrom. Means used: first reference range 17.1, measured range 15.2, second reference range 17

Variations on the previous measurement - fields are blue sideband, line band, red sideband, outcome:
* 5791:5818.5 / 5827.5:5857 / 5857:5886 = -0.17 Angstrom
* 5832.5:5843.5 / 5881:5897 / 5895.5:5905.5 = 0.94 Angstrom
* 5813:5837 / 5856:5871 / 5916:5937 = -0.12 Angstrom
